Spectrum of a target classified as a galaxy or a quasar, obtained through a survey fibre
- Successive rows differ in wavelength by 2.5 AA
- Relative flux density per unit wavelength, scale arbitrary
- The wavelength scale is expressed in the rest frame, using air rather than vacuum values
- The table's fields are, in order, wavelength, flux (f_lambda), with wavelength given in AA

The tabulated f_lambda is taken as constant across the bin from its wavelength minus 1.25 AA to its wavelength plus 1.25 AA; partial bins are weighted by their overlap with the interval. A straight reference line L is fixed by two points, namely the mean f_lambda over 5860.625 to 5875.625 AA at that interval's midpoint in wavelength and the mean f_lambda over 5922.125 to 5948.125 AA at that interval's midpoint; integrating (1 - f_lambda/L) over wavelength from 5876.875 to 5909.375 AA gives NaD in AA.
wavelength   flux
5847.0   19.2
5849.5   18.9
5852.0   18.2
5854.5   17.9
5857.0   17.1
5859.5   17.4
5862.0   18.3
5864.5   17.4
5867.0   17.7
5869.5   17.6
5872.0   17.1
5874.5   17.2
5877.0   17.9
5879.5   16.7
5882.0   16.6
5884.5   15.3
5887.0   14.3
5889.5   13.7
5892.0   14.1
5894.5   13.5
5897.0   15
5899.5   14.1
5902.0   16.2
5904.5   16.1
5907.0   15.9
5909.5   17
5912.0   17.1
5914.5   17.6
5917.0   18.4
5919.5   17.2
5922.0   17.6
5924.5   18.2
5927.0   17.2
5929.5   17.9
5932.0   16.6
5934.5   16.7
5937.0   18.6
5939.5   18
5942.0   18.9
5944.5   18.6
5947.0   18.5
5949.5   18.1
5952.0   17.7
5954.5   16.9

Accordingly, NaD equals 4.4 AA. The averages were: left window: 17.6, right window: 17.9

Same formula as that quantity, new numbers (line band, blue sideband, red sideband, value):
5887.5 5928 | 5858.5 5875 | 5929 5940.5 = 3.2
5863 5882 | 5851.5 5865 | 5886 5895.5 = -1.6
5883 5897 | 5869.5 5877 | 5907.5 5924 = 2.5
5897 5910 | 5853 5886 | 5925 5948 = 1.4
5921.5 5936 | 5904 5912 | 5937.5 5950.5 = 0.2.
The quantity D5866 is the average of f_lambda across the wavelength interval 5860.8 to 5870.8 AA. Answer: 17.7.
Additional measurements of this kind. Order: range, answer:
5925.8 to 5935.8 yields 17.1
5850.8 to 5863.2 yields 17.8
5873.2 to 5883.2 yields 17.1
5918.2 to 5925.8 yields 17.7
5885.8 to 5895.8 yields 13.9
